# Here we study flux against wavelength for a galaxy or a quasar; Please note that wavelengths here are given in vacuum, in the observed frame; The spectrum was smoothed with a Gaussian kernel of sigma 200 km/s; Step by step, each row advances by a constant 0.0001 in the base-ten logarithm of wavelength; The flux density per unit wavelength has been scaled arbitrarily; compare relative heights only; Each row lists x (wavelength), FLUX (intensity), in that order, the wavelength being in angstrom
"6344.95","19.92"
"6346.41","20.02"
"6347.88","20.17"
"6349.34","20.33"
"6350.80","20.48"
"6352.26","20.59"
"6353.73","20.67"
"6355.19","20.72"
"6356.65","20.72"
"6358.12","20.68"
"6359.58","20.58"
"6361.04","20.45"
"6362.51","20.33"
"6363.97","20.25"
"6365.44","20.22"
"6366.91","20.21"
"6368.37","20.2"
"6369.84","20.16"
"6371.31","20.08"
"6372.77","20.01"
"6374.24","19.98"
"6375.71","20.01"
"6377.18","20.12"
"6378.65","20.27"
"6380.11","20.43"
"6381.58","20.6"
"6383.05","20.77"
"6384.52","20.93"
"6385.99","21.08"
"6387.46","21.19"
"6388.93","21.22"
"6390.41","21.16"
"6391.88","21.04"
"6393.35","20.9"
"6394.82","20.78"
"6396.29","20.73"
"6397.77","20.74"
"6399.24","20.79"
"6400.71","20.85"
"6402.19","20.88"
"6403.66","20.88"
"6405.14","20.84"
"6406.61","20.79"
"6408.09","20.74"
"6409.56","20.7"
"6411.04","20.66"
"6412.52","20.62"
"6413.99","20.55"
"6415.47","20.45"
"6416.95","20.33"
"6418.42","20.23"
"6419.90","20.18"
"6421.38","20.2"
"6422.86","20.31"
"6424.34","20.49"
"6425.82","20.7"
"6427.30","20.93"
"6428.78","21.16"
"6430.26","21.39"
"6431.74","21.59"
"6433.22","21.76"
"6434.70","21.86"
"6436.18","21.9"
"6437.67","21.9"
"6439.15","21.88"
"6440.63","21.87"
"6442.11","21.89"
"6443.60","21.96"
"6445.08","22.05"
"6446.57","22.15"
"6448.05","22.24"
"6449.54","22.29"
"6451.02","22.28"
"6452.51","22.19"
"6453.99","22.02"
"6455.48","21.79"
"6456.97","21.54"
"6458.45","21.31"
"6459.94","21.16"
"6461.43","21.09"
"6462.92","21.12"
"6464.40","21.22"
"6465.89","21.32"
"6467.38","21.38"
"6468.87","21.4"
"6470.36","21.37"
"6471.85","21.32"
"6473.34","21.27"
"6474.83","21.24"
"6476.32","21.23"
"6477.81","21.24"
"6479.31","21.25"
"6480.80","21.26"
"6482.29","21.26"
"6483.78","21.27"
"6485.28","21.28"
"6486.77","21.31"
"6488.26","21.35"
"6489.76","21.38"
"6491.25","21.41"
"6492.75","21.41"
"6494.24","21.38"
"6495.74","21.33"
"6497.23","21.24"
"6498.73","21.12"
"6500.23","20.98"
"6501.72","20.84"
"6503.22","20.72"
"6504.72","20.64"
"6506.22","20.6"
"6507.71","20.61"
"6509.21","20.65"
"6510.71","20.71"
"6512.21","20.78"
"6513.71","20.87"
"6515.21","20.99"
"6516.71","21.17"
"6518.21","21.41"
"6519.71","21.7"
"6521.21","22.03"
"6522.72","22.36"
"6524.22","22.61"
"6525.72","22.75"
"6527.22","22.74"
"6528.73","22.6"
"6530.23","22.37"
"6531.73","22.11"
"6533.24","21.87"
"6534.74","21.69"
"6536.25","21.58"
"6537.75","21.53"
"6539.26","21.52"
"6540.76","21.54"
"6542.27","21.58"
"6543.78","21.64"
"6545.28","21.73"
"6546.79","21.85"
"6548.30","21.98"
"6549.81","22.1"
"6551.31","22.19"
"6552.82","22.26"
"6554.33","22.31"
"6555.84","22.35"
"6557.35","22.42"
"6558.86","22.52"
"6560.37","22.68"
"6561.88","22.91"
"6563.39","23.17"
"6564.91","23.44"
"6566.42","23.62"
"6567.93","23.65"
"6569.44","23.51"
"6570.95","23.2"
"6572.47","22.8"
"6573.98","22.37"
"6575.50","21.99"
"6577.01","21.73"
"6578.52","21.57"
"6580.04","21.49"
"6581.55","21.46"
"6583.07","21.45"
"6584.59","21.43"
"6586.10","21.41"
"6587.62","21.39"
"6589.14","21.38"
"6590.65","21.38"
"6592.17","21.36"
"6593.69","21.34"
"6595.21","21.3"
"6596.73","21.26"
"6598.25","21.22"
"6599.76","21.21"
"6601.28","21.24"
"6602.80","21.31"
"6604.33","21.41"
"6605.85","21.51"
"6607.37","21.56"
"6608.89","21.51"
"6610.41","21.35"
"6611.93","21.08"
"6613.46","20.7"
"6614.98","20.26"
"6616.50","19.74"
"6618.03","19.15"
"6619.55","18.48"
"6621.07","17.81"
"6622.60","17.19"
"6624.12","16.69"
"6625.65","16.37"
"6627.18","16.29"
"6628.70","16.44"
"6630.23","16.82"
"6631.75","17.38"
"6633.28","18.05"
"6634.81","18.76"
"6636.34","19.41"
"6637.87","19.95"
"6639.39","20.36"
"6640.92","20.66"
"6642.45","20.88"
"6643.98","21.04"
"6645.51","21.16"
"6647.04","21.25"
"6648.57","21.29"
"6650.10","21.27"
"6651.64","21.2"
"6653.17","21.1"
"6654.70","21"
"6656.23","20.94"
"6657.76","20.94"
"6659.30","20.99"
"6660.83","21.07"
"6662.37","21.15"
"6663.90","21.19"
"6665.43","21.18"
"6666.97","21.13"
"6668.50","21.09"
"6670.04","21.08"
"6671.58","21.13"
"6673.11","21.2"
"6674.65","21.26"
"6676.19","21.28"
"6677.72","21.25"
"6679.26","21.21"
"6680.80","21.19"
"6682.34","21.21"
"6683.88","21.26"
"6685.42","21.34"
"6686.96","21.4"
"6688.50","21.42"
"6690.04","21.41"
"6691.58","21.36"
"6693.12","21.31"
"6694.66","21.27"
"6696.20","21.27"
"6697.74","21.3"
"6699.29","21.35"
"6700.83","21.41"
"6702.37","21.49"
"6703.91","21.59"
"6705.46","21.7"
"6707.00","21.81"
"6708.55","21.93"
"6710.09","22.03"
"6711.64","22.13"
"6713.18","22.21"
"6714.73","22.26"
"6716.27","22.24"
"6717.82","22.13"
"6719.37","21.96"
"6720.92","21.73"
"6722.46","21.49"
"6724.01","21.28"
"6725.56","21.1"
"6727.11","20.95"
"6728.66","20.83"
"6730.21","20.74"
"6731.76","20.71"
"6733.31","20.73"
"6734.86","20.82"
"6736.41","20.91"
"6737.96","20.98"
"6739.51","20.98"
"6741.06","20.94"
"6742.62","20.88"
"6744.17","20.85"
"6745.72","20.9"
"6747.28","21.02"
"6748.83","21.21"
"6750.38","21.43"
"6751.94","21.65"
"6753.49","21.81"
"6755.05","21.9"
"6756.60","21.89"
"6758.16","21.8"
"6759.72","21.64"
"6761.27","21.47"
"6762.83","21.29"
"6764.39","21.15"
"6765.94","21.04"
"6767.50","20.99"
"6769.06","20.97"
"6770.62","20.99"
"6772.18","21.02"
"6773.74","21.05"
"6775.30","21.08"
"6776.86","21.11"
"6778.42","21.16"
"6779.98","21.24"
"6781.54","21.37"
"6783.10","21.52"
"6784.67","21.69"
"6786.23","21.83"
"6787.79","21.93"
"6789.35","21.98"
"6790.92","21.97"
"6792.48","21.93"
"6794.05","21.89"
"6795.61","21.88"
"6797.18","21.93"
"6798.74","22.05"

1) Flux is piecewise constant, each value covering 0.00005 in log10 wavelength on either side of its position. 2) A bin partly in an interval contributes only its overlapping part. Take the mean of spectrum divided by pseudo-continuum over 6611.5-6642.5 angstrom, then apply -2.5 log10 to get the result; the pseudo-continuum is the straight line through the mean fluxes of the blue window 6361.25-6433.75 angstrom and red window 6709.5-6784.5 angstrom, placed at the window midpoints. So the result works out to 0.14 mag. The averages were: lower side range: 20.6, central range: 18.6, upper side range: 21.3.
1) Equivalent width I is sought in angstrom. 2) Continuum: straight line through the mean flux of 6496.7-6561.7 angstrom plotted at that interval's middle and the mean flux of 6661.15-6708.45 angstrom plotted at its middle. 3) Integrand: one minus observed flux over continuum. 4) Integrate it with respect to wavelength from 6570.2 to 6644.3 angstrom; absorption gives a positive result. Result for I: 4.1 angstrom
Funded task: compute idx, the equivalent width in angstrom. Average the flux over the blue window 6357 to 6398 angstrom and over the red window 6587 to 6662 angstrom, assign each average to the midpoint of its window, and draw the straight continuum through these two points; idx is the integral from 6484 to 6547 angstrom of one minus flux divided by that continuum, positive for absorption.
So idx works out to -3.6 angstrom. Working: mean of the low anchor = 20.5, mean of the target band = 21.5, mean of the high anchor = 20.2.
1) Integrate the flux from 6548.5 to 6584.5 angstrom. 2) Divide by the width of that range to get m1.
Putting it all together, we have 22.5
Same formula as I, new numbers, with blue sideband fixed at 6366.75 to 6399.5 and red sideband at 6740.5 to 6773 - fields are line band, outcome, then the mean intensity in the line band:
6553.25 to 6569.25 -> -1.53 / 22.9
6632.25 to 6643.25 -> 0.72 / 19.7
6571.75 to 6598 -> -0.78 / 21.6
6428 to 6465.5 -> -1.87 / 21.7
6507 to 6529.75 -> -0.84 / 21.6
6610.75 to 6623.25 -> 0.97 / 19.4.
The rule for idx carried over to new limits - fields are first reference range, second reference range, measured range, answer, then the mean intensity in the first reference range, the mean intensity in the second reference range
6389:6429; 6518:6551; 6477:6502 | 0.30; 20.7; 22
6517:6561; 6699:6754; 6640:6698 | 1.14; 22.1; 21.4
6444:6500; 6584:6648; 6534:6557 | -1.27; 21.5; 20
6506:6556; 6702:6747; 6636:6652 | 0.55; 21.7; 21.4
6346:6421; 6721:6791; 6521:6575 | -3.93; 20.6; 21.2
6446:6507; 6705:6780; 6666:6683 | 0.14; 21.4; 21.3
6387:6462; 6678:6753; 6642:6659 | 0.18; 21.2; 21.4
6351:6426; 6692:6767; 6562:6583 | -1.56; 20.6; 21.4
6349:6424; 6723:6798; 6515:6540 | -1.35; 20.6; 21.3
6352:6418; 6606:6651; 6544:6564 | -2.55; 20.6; 19.4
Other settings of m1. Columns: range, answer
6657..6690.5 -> 21.2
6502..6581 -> 22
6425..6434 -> 21.3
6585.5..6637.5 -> 19.8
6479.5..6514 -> 21.1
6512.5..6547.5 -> 21.8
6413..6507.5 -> 21.3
